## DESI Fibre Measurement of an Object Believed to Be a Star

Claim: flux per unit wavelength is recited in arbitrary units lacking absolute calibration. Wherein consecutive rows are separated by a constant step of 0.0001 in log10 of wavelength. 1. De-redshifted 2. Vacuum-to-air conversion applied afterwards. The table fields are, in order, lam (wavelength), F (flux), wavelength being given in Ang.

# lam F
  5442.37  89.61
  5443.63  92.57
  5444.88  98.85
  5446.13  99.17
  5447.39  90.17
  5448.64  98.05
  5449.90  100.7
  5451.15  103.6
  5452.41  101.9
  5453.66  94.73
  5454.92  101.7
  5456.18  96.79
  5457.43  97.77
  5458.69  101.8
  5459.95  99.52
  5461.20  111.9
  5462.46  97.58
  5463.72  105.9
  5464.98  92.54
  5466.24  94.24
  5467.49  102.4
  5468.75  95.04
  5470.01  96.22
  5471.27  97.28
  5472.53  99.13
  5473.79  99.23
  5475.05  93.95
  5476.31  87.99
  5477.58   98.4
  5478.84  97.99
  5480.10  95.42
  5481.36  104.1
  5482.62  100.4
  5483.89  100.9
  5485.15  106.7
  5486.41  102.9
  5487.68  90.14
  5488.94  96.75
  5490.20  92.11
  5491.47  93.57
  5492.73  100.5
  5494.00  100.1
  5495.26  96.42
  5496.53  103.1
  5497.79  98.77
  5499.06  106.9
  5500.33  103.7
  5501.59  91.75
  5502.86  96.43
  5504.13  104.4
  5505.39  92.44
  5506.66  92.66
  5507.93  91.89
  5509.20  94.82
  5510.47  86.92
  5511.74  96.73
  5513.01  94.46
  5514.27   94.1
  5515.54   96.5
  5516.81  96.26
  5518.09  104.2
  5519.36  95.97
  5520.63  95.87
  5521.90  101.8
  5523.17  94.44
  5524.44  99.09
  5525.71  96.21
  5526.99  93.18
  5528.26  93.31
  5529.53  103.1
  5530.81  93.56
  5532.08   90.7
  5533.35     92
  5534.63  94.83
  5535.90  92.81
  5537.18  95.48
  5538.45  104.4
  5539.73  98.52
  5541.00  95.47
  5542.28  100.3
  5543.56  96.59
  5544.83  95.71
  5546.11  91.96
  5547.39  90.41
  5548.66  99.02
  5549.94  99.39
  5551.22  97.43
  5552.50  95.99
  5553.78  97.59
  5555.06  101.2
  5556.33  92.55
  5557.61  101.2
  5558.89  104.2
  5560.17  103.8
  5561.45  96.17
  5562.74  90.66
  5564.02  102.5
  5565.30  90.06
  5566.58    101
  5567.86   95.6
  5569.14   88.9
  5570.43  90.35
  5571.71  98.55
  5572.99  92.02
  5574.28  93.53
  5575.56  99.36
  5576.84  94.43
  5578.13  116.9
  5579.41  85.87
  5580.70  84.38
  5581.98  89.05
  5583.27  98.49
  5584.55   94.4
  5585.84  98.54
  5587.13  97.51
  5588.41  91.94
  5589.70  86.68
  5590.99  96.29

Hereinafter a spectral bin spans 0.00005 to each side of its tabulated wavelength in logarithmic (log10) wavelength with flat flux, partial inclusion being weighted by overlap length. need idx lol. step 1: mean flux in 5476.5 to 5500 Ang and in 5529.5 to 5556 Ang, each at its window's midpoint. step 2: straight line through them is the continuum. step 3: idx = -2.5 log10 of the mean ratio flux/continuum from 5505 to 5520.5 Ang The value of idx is 0.03 mag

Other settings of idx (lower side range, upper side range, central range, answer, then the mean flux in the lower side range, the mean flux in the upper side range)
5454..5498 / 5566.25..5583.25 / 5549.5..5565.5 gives -0.031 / 98.5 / 94.6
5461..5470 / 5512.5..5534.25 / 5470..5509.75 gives 0.001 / 99.1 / 96.2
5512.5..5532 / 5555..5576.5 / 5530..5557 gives 0.006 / 96.7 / 96.4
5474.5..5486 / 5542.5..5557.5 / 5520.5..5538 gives 0.017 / 98.5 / 96.5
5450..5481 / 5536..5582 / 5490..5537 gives 0.012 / 98.6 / 96.5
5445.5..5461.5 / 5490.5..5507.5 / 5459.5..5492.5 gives 0.008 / 99.6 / 98.3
